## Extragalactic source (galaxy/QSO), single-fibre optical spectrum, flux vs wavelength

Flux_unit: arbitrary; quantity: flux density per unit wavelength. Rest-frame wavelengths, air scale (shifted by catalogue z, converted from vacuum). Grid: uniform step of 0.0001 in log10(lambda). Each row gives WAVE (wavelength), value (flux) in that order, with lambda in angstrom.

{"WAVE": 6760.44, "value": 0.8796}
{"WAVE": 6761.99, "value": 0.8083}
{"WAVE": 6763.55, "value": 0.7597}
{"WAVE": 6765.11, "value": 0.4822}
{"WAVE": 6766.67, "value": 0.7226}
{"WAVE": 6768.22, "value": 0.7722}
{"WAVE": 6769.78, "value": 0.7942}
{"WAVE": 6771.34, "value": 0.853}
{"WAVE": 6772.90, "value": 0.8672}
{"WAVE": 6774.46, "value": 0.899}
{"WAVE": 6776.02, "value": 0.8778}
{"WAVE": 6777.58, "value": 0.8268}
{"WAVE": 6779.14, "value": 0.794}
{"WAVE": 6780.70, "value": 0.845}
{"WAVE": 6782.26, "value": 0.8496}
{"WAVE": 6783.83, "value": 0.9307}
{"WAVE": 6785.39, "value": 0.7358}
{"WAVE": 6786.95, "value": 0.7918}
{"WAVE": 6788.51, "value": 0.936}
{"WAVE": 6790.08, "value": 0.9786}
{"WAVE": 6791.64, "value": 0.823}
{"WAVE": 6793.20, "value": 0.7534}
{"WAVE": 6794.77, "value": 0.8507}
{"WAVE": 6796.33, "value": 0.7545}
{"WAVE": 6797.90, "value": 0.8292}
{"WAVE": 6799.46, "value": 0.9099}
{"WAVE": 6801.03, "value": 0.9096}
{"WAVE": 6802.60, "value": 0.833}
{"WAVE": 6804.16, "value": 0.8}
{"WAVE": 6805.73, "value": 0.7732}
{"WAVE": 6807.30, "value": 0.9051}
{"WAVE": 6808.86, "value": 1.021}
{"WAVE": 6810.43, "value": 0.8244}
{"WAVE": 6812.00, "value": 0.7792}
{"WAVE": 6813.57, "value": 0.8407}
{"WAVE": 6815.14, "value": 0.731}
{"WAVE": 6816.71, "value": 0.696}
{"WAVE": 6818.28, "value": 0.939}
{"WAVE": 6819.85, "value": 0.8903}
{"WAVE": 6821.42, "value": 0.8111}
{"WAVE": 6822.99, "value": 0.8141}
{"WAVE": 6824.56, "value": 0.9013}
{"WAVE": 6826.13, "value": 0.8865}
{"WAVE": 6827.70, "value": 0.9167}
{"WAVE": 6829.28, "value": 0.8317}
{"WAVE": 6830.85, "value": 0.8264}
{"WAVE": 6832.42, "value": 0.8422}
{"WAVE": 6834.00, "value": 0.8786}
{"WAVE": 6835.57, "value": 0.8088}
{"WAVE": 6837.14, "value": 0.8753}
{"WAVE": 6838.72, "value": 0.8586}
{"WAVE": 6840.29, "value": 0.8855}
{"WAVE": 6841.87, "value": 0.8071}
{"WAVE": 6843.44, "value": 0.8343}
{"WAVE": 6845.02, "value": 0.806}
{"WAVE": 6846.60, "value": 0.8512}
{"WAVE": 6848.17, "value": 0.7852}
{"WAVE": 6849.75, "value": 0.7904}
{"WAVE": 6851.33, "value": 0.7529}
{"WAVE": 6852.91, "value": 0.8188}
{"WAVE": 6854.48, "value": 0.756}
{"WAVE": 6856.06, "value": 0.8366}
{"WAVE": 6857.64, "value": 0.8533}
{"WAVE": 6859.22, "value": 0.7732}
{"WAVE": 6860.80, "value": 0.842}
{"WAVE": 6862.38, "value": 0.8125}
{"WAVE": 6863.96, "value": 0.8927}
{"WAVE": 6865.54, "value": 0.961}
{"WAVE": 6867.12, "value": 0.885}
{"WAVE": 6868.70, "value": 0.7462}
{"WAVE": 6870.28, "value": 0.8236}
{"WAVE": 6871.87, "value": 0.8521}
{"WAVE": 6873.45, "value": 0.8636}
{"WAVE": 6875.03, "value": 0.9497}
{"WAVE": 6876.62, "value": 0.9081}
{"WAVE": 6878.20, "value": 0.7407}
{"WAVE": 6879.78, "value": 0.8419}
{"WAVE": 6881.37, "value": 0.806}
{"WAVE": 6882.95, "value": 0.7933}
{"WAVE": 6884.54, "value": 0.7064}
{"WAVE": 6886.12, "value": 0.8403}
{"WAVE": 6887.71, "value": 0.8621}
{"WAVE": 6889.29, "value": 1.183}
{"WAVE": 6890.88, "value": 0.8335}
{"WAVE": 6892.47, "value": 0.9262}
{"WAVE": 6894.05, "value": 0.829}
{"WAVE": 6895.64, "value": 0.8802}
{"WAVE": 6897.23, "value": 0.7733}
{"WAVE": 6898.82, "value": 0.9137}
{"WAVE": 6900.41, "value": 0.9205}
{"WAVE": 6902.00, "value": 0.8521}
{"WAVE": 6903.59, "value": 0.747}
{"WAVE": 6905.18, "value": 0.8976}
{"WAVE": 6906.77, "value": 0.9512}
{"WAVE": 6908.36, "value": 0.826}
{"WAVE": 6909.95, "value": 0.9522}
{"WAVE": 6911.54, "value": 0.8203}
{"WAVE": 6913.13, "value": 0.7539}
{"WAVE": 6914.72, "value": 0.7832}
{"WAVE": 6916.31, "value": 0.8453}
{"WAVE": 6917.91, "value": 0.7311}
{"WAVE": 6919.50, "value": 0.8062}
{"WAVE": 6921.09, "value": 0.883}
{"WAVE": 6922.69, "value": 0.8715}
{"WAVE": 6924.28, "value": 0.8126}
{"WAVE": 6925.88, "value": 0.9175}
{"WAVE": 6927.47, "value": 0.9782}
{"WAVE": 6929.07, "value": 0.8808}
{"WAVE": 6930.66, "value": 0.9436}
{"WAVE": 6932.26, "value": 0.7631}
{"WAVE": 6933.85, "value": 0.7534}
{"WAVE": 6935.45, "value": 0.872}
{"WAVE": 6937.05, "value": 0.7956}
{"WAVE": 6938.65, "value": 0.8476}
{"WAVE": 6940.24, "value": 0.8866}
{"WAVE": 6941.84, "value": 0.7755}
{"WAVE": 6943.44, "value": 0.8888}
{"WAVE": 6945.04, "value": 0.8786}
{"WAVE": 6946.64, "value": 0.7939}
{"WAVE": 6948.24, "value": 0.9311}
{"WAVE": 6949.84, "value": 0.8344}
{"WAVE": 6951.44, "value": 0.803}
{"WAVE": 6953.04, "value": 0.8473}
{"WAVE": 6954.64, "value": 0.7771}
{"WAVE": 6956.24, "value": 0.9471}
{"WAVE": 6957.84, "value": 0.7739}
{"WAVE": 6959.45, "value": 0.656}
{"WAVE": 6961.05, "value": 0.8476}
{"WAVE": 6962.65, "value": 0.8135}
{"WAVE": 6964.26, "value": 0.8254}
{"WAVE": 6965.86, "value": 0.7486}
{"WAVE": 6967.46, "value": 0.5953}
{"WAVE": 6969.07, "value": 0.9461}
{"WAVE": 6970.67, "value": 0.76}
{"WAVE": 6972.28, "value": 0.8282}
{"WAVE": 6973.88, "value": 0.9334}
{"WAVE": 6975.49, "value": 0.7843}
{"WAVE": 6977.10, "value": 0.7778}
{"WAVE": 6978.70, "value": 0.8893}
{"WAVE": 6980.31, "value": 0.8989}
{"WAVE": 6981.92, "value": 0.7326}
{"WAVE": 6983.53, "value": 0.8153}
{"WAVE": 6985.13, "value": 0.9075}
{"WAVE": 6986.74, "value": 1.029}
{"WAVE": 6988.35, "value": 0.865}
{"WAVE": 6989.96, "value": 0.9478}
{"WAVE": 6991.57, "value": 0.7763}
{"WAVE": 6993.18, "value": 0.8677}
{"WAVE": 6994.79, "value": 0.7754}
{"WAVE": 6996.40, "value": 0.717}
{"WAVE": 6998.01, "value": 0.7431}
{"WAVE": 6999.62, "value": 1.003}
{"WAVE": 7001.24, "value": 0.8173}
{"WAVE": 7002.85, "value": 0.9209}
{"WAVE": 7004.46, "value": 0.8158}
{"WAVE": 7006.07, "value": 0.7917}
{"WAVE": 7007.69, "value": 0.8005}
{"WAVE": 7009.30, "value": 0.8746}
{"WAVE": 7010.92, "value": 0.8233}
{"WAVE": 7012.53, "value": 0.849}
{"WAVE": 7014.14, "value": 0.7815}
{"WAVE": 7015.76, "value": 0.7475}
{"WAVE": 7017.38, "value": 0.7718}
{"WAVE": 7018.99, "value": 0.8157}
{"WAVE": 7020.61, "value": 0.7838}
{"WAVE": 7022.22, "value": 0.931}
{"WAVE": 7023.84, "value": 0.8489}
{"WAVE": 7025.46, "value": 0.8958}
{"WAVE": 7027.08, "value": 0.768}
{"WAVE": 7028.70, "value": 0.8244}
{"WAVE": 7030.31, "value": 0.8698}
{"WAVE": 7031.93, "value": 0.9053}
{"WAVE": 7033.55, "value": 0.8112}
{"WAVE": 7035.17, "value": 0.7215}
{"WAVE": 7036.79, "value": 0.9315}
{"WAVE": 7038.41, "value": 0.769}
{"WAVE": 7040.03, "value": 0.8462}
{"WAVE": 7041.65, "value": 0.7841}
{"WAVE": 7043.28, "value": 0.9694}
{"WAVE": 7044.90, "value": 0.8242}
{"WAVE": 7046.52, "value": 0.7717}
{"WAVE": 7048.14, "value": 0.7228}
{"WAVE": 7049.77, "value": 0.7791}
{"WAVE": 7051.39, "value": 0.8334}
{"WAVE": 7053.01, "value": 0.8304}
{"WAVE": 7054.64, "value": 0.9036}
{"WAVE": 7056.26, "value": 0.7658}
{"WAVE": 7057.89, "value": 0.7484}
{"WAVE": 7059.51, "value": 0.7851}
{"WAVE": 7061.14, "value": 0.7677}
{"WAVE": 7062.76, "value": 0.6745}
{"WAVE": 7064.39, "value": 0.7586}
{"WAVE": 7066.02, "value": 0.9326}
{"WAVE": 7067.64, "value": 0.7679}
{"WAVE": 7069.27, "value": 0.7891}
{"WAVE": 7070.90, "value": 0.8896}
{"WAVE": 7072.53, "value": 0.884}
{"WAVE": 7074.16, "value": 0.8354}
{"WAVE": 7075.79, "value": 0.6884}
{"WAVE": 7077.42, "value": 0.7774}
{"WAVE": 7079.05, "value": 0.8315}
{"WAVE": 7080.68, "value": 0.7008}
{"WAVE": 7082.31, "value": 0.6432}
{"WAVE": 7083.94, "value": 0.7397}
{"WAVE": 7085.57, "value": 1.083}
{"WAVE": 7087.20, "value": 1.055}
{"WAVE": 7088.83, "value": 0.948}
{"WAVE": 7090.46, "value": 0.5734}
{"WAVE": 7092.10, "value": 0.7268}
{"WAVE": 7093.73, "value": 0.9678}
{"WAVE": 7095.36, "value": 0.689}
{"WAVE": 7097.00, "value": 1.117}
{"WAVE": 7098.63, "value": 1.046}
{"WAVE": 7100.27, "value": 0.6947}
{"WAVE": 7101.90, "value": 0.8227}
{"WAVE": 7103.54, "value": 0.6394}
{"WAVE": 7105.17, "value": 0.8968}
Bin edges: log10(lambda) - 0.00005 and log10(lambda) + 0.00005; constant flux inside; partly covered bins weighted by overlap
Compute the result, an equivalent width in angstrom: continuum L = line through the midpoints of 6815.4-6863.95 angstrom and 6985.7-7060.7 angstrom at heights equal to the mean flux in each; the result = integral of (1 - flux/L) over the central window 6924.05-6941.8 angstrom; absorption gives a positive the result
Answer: -0.56 angstrom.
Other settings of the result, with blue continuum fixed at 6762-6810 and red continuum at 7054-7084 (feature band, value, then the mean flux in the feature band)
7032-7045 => -0.79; 0.836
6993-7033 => -1.84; 0.829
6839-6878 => -0.88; 0.836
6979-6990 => -1.16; 0.881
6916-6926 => -0.31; 0.832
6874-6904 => -1.74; 0.86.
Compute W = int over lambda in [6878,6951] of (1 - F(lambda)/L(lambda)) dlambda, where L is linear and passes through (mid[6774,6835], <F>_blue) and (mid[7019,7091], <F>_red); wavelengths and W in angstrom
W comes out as -1.5 angstrom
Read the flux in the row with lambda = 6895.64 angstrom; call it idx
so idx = 0.8802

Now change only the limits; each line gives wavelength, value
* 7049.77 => 0.7791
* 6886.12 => 0.8403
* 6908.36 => 0.826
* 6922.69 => 0.8715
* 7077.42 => 0.7774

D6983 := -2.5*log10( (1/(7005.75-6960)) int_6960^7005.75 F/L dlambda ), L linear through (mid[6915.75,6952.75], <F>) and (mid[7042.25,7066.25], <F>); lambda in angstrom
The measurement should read -0.007 mag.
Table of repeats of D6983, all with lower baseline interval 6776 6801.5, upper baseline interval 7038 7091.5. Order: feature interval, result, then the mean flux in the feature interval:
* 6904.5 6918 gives -0.02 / 0.845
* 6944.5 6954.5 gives -0.02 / 0.843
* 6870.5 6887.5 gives 0.00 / 0.831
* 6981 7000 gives -0.04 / 0.845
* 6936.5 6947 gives -0.02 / 0.841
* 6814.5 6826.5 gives 0.01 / 0.833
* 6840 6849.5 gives 0.02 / 0.823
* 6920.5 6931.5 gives -0.09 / 0.898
